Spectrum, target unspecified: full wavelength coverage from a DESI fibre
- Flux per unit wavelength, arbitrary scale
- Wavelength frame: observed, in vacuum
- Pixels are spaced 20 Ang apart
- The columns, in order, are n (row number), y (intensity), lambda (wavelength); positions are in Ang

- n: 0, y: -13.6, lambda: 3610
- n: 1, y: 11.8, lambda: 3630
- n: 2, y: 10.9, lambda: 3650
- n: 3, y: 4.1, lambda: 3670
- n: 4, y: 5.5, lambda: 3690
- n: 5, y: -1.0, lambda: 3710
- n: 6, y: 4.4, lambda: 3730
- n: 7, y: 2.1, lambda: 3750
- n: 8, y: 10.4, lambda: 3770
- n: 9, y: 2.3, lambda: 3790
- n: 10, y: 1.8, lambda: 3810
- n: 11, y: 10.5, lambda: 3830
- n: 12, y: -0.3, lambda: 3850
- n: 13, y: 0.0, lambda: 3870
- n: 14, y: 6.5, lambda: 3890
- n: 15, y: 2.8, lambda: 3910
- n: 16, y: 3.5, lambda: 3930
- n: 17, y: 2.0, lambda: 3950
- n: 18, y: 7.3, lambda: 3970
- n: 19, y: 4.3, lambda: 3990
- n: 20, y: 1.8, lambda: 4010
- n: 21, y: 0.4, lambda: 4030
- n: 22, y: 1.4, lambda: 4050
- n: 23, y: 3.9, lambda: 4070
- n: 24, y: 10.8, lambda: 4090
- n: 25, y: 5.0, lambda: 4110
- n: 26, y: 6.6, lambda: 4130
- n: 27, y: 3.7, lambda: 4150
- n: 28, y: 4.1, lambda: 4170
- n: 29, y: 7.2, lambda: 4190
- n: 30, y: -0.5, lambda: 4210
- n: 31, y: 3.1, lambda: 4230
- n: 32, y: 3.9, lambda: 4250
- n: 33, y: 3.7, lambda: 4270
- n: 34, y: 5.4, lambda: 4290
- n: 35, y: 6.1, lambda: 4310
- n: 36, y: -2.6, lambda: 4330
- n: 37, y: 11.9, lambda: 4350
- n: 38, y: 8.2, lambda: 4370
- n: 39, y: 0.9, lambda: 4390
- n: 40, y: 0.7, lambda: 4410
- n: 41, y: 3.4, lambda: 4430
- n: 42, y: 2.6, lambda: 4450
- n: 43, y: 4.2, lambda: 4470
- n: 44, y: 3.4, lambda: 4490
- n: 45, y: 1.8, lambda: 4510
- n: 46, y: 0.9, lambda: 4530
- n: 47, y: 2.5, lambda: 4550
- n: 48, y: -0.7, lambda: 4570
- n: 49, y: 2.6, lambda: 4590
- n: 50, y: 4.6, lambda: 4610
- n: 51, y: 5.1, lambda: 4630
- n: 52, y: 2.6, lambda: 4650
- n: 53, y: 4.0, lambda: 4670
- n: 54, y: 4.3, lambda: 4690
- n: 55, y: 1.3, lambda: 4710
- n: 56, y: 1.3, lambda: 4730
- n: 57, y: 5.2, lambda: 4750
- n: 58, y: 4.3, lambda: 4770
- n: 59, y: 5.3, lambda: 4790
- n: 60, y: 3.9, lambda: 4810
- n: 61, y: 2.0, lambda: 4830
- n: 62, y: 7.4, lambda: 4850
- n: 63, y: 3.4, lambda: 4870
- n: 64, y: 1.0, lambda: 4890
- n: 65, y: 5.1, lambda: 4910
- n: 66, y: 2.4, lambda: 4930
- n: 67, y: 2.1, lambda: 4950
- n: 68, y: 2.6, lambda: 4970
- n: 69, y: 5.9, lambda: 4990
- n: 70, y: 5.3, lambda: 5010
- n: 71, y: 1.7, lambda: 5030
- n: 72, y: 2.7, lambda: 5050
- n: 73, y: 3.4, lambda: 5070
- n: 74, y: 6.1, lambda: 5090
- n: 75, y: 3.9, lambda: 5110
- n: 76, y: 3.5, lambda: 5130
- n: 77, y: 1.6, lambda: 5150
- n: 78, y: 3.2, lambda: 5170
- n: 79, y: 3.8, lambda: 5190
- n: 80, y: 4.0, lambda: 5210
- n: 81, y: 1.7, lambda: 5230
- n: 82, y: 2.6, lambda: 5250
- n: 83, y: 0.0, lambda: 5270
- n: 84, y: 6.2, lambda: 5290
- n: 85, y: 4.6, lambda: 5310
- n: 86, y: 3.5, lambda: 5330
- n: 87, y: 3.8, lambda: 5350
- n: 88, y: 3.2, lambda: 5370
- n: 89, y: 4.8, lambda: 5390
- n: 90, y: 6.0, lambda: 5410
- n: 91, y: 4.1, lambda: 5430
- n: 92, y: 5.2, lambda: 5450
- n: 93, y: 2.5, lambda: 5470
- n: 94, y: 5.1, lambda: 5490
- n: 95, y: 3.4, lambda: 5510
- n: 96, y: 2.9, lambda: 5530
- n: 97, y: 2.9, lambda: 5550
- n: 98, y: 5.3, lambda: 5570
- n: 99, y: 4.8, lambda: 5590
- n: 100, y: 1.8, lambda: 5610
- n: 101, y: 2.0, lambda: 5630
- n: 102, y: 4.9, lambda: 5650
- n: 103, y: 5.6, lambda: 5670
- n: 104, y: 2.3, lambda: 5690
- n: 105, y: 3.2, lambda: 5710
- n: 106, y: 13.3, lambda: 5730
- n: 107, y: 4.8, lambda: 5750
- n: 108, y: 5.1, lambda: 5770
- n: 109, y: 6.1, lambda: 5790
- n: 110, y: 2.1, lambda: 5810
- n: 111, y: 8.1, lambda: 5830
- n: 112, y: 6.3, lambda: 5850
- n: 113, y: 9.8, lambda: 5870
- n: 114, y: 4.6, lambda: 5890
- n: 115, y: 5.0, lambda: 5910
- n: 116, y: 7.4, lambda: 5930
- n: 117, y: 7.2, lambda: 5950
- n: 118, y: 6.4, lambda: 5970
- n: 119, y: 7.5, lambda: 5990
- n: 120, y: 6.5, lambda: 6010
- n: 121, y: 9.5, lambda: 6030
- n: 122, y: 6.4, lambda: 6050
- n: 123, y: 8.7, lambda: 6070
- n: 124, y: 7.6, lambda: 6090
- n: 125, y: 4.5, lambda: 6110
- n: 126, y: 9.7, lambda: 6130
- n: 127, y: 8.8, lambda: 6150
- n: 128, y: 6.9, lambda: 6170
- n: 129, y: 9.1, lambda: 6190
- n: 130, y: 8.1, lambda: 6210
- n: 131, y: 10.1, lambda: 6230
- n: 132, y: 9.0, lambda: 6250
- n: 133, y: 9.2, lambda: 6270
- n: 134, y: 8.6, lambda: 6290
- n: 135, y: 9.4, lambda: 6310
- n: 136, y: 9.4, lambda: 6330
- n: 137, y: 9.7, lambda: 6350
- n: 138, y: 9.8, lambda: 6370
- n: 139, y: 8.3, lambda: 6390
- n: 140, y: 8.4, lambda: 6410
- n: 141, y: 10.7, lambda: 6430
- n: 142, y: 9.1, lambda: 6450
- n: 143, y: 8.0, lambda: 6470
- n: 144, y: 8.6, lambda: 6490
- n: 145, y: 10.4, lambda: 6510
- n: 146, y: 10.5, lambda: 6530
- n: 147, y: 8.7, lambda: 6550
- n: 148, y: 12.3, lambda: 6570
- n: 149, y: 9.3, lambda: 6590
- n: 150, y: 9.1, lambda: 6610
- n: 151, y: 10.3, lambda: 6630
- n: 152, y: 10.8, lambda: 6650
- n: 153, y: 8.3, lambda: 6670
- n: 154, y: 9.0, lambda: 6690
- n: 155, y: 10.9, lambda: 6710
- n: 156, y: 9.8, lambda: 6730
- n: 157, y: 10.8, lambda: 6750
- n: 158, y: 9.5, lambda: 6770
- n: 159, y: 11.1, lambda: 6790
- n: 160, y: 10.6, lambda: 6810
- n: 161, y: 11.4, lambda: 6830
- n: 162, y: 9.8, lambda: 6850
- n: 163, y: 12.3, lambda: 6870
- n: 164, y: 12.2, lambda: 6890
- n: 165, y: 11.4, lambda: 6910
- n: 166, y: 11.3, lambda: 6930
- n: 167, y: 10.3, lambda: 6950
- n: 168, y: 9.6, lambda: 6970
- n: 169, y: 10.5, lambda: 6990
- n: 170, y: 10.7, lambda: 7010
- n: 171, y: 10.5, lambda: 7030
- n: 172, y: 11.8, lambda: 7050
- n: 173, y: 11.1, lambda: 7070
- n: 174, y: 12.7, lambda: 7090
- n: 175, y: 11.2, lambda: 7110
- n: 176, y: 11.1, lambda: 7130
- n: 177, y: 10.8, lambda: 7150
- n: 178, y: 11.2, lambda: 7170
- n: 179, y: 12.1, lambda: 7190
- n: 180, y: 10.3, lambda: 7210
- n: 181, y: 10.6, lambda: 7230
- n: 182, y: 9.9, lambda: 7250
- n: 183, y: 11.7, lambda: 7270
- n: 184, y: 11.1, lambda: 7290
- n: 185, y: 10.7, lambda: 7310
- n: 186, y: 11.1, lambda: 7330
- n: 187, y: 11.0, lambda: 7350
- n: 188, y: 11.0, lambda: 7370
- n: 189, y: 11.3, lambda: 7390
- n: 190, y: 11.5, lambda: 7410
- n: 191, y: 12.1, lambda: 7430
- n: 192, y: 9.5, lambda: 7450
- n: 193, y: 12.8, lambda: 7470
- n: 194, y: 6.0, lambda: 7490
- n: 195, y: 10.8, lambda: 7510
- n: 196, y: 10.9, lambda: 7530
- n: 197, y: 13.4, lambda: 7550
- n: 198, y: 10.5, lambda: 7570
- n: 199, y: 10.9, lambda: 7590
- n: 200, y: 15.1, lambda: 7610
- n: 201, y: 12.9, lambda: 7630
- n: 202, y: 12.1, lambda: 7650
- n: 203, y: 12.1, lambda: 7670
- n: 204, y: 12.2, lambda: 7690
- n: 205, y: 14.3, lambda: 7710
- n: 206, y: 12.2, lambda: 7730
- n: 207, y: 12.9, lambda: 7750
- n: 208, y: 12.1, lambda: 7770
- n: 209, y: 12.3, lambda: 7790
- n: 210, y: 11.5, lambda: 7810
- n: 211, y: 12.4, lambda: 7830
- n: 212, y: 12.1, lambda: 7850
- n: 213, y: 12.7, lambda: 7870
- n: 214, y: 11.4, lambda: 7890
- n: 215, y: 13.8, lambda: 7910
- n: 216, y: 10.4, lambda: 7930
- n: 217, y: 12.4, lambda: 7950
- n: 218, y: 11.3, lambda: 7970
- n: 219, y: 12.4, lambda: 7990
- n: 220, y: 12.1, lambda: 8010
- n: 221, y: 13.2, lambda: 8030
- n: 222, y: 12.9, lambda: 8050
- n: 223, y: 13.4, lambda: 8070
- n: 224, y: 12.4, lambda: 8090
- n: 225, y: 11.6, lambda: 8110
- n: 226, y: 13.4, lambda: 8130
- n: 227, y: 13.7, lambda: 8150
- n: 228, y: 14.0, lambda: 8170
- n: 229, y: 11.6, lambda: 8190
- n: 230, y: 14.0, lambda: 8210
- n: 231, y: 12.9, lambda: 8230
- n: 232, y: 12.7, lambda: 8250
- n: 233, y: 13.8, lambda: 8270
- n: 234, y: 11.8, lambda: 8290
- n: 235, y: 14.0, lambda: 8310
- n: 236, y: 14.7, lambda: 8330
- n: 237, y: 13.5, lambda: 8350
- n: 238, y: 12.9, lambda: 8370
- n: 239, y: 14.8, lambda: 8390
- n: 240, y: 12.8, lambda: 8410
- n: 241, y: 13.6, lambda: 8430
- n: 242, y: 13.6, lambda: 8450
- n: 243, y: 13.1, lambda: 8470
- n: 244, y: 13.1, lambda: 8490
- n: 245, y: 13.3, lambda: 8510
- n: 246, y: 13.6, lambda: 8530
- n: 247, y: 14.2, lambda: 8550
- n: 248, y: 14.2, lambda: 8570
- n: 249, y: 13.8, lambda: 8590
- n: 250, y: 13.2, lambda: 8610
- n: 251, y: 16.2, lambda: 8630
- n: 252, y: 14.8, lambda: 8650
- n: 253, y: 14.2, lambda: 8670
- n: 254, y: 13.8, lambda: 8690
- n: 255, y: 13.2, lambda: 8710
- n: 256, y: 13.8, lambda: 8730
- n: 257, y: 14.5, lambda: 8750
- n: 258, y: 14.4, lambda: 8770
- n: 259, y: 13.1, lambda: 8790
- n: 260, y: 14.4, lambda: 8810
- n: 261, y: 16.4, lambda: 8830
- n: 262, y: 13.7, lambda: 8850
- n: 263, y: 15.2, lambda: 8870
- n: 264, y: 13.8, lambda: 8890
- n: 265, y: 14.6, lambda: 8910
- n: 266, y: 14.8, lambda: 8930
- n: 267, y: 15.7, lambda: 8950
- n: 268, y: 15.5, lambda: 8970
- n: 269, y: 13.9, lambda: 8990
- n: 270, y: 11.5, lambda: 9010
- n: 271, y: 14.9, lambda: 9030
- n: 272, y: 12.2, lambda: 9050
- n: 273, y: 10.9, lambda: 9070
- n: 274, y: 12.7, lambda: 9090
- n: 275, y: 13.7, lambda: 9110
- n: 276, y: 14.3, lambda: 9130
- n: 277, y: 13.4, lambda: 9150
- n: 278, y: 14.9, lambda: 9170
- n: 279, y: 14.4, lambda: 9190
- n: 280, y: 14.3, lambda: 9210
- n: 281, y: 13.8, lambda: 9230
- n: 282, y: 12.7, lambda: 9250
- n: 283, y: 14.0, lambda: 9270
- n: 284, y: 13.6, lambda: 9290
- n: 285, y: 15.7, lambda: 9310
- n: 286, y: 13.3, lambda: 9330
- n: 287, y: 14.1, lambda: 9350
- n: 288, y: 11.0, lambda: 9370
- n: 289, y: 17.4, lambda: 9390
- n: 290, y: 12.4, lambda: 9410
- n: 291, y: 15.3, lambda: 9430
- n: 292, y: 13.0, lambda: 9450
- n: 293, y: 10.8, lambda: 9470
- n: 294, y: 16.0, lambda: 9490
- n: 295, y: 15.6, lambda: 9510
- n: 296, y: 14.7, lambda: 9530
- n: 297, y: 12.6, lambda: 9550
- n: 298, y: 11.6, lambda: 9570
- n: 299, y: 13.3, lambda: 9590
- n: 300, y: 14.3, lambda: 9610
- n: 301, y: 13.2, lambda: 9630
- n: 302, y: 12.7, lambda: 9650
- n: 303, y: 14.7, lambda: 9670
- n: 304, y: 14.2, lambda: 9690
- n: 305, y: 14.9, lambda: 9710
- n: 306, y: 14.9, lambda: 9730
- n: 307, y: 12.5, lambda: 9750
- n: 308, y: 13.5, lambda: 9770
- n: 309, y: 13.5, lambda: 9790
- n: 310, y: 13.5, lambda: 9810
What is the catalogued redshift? 0.54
